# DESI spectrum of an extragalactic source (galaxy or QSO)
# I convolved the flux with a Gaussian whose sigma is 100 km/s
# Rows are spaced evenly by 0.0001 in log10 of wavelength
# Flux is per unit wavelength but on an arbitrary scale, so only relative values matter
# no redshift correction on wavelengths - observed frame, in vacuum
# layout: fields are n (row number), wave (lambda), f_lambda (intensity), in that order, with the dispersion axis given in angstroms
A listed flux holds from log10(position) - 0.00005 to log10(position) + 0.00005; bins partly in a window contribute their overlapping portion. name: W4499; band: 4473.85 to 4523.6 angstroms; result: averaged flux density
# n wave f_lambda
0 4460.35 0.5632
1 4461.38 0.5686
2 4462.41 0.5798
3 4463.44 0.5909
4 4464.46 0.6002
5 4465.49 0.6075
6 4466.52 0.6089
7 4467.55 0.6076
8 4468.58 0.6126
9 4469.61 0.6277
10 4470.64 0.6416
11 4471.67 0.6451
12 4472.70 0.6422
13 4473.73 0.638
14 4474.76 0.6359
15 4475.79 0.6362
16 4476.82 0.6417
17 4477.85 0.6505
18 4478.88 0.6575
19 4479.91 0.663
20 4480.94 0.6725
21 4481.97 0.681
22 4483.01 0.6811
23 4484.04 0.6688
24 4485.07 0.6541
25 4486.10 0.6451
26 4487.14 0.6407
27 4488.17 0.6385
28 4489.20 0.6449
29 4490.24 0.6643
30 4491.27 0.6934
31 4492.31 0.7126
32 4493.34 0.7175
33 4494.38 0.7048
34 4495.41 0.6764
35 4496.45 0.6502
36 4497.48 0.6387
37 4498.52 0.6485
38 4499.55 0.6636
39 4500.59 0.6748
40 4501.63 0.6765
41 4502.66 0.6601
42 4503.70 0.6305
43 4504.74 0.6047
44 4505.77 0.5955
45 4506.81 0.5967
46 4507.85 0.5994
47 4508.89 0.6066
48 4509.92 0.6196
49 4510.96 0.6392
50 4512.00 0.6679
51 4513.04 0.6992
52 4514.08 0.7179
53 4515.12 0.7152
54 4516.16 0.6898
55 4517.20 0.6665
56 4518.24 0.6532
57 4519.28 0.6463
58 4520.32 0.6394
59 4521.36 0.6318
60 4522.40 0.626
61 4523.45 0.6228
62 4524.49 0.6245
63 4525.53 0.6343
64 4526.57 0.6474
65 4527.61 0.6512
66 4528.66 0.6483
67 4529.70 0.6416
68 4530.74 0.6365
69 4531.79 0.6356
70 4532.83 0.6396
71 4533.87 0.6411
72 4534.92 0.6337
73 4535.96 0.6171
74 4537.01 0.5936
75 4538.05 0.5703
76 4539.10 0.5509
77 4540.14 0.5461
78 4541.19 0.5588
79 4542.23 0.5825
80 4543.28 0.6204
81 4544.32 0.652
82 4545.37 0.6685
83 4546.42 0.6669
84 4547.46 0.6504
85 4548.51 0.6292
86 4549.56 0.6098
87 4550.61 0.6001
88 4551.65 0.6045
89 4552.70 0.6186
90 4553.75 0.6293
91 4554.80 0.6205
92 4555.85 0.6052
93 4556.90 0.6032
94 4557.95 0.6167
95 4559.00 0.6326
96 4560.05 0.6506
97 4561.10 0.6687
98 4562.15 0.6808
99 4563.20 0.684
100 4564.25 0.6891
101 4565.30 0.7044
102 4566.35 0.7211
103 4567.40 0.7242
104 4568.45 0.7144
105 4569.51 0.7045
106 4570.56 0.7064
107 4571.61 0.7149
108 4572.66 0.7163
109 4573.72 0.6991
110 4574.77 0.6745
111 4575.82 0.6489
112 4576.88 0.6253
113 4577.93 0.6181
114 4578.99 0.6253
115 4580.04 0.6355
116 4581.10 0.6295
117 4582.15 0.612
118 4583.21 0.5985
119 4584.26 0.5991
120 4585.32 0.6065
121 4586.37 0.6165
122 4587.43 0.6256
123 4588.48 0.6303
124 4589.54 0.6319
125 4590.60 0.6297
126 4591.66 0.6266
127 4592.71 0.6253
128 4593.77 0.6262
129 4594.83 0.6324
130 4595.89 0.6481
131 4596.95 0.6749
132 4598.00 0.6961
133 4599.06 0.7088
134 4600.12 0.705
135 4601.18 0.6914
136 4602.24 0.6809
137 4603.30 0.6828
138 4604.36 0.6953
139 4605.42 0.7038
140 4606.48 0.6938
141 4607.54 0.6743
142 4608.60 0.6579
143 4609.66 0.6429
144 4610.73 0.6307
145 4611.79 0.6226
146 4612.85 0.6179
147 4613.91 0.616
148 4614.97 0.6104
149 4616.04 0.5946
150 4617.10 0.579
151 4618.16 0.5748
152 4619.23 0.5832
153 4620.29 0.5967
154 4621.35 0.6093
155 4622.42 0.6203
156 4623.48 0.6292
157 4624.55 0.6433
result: 0.656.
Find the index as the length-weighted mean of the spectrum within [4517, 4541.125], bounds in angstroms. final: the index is 0.624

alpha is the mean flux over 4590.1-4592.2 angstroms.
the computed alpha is 0.629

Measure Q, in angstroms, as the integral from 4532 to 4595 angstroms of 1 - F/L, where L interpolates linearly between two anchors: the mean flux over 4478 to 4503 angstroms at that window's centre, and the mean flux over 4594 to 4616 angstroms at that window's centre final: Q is 2.5 angstroms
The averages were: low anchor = 0.668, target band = 0.638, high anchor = 0.662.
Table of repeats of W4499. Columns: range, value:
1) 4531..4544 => 0.601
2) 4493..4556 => 0.636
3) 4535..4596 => 0.638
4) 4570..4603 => 0.651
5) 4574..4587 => 0.626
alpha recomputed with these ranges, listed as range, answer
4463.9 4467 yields 0.606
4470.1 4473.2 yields 0.643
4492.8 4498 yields 0.678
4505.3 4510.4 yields 0.604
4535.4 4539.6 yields 0.583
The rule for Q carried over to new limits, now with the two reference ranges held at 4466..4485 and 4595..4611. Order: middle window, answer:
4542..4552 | 0.5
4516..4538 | 0.7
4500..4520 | 0.1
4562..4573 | -0.6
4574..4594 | 1.4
